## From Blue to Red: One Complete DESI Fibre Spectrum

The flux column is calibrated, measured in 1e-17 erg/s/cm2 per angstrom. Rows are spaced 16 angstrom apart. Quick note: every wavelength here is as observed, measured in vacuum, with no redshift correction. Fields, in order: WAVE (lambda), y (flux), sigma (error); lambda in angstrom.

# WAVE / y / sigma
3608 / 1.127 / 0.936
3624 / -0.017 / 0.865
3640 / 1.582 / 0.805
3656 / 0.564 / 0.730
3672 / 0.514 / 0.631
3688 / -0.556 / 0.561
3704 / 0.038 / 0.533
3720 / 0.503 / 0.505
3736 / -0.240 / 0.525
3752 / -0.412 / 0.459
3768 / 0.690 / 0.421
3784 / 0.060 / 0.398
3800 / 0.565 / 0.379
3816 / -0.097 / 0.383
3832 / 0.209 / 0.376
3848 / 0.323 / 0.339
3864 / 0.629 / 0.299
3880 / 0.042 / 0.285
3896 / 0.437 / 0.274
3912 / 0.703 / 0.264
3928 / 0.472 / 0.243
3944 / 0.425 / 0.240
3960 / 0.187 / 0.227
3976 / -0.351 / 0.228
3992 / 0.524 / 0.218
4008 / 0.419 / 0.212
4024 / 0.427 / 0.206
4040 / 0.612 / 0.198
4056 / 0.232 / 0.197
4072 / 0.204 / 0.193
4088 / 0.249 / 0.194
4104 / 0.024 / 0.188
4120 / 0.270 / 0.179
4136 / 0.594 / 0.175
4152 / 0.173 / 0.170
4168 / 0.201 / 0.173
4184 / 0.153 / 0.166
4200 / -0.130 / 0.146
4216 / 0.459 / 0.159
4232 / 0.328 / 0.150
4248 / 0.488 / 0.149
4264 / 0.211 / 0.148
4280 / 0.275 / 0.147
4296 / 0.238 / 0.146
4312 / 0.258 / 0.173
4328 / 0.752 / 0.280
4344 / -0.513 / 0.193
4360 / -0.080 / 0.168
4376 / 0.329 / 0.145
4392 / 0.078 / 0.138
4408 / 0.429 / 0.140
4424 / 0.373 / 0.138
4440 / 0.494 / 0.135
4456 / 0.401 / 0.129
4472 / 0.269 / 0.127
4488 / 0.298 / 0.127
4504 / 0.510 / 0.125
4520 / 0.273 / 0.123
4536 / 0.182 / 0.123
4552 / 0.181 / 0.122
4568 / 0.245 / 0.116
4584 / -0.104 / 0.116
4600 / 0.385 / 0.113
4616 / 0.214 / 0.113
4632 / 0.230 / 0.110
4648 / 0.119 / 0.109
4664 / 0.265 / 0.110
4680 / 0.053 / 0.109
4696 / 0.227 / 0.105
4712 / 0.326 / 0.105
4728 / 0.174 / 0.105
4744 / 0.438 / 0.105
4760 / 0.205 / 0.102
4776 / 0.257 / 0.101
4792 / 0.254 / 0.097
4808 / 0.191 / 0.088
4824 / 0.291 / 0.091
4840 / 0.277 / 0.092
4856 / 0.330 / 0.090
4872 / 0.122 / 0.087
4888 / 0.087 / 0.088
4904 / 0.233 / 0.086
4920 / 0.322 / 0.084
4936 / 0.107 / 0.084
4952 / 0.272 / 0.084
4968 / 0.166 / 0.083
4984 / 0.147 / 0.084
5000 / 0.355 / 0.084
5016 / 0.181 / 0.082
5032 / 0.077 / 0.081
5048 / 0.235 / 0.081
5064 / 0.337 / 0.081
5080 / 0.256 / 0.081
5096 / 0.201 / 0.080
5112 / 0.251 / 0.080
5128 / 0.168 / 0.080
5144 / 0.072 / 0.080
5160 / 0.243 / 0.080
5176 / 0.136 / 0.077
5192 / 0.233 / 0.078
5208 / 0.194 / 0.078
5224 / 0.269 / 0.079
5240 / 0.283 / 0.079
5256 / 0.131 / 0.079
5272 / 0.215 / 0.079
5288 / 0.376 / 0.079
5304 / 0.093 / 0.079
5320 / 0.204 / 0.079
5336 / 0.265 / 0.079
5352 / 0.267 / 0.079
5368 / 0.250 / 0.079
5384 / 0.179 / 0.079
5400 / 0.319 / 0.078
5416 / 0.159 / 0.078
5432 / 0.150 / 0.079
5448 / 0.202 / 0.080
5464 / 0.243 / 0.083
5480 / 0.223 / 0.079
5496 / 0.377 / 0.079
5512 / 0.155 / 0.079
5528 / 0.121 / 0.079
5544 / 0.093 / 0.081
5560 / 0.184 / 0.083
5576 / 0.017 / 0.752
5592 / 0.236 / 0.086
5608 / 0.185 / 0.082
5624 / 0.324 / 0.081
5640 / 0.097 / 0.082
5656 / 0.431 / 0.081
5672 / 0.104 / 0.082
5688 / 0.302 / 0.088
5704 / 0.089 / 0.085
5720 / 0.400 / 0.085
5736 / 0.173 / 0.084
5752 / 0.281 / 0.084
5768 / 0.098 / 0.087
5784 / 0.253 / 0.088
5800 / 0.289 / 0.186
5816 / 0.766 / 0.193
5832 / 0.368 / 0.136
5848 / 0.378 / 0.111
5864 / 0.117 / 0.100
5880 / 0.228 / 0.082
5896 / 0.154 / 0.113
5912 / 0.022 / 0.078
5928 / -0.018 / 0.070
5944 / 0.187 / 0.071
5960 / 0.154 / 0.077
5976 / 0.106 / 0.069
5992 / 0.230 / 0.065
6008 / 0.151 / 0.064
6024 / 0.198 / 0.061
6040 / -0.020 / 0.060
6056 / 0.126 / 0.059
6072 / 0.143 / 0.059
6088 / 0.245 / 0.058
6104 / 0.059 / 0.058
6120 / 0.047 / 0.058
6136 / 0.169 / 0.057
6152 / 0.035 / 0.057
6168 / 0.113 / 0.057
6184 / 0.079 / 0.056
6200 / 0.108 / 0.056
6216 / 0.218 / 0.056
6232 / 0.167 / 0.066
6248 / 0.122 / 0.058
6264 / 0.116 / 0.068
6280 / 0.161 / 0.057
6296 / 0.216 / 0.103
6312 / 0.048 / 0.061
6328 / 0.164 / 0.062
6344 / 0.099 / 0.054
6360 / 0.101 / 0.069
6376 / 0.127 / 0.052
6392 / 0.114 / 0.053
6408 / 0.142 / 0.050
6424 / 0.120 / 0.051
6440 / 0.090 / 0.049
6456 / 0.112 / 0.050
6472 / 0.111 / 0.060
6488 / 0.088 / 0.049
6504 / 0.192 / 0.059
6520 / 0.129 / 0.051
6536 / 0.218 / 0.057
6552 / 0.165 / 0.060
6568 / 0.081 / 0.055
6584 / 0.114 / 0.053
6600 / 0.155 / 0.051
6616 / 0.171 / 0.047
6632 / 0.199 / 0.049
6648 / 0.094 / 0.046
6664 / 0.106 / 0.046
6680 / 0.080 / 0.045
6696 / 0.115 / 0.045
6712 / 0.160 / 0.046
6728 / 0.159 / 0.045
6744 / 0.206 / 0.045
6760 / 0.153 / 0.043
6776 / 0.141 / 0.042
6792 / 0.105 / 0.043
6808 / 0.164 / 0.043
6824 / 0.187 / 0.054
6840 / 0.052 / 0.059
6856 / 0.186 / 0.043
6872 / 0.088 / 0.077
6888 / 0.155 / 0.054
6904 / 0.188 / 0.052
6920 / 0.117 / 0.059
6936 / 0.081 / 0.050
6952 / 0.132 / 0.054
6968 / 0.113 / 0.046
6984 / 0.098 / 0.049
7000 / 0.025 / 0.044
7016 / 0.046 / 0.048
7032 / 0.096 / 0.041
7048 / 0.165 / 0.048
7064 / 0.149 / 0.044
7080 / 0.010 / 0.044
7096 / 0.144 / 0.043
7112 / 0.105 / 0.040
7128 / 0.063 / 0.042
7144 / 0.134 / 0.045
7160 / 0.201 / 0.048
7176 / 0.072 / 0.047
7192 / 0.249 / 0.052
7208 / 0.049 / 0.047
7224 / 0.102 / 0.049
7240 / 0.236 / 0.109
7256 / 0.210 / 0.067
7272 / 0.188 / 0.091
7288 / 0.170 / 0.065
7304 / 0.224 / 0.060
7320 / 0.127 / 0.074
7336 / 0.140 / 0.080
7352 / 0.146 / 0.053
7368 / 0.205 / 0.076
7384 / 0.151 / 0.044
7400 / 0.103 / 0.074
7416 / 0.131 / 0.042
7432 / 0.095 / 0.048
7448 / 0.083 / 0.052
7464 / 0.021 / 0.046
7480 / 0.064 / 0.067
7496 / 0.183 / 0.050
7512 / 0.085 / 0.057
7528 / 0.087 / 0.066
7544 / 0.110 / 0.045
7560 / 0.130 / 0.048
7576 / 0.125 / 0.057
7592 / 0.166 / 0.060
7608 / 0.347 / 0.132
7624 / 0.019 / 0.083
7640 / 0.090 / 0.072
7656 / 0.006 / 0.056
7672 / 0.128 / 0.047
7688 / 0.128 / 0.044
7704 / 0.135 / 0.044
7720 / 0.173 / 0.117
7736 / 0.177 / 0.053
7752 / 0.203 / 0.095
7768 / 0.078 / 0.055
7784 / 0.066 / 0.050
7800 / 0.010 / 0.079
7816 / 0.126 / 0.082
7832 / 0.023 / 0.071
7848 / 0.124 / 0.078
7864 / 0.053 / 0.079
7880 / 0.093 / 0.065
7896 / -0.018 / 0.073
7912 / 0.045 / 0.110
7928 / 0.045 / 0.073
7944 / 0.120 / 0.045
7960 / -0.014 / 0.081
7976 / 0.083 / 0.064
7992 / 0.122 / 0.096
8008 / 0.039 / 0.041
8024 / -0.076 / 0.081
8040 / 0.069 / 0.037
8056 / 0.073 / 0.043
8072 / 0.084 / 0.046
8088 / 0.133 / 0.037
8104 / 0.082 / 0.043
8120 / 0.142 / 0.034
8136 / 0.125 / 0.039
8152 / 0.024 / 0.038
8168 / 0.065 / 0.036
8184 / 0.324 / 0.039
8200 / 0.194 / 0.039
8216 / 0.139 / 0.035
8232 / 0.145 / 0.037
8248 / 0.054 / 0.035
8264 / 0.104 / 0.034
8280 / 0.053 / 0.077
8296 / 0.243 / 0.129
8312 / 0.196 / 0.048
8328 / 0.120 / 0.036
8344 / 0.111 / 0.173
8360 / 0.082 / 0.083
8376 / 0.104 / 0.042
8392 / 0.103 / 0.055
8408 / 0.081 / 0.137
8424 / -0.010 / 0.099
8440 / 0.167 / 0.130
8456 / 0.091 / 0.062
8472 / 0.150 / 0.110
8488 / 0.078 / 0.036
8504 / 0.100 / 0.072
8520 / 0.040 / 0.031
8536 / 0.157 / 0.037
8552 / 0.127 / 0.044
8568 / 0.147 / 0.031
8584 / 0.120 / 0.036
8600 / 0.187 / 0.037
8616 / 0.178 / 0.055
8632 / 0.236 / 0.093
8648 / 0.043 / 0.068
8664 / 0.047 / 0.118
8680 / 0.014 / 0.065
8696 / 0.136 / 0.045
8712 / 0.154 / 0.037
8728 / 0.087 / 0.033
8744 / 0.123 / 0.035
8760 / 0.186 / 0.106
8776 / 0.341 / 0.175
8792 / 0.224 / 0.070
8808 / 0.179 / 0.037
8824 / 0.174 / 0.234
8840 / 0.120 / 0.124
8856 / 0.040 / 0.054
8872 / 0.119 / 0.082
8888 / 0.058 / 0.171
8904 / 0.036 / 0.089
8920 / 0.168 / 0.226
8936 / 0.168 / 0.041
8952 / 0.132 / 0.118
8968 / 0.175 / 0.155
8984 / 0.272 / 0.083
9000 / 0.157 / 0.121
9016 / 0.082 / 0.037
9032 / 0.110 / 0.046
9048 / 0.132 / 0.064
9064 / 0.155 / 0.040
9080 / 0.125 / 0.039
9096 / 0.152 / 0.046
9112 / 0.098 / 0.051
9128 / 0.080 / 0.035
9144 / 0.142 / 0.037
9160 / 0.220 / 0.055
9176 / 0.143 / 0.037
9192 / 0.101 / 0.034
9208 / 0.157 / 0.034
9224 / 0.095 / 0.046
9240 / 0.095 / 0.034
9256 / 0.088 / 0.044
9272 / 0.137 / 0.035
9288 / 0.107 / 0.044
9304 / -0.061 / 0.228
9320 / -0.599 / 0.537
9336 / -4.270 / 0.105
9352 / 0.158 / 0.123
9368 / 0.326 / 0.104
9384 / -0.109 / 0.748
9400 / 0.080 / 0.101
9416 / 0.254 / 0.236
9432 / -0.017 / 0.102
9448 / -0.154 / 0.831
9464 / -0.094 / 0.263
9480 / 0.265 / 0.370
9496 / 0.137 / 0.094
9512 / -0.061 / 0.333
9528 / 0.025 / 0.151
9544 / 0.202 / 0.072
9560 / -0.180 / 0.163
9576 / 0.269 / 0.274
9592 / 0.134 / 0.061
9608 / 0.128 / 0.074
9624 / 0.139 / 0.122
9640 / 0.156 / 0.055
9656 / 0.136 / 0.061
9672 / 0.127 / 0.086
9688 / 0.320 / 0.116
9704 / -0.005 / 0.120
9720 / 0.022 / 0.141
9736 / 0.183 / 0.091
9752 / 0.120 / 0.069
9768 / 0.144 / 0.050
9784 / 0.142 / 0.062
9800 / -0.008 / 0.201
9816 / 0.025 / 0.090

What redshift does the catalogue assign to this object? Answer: 1.20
